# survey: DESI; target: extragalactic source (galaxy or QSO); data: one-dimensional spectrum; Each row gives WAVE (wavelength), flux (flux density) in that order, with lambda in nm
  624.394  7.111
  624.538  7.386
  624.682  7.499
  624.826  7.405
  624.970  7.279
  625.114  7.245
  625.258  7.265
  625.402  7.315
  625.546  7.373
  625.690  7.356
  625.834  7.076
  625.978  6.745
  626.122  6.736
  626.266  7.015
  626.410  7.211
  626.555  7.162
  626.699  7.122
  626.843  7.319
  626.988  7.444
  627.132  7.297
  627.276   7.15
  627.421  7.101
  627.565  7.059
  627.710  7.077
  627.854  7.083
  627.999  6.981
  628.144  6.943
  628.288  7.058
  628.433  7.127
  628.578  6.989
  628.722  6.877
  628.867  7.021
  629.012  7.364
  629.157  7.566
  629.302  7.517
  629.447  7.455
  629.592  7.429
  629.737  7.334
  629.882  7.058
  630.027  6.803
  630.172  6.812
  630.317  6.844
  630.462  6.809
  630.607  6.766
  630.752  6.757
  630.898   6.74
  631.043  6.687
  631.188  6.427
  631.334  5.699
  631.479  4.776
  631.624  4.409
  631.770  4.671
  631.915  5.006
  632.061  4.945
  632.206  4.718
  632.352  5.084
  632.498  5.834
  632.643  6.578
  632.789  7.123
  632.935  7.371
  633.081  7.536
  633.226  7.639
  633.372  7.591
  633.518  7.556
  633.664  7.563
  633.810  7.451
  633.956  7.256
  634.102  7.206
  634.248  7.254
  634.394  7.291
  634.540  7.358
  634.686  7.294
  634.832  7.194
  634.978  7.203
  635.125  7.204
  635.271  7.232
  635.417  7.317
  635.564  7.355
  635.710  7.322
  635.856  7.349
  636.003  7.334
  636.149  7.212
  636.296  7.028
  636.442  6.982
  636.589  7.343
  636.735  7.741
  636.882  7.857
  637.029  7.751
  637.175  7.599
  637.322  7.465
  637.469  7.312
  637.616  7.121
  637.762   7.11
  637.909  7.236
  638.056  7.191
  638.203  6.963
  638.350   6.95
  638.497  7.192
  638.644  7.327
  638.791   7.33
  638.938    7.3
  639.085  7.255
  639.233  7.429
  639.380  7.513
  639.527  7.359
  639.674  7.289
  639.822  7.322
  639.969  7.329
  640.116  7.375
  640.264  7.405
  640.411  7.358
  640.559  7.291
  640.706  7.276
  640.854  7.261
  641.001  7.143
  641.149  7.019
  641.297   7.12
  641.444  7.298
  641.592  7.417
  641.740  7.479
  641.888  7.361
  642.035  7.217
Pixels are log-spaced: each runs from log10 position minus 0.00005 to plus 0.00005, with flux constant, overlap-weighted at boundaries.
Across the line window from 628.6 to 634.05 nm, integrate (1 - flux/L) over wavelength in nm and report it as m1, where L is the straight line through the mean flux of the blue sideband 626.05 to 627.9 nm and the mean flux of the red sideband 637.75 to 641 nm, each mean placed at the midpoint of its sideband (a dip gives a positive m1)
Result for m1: 0.42 nm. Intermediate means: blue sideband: 7.14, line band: 6.63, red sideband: 7.28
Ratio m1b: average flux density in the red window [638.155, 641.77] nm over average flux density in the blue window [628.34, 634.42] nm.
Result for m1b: 1.1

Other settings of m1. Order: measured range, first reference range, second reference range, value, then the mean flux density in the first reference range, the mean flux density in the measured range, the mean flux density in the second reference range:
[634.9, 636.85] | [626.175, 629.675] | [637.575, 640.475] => -0.012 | 7.18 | 7.29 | 7.27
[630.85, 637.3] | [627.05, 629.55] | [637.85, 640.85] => 0.356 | 7.16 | 6.83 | 7.28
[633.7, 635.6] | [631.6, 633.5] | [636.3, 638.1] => -0.168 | 6.12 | 7.28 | 7.38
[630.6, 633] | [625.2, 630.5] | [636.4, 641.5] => 0.456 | 7.13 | 5.83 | 7.31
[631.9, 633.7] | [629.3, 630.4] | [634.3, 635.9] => 0.172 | 7.13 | 6.53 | 7.28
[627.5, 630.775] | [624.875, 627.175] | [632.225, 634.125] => 0.009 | 7.19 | 7.08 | 6.99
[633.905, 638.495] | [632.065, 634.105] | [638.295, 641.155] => -0.163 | 6.82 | 7.29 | 7.29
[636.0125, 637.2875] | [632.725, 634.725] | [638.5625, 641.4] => -0.015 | 7.39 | 7.44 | 7.3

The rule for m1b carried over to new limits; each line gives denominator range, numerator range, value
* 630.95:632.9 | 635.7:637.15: 1.33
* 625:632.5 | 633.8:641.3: 1.08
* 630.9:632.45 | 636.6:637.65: 1.42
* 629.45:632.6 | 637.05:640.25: 1.19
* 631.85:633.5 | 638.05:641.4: 1.14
